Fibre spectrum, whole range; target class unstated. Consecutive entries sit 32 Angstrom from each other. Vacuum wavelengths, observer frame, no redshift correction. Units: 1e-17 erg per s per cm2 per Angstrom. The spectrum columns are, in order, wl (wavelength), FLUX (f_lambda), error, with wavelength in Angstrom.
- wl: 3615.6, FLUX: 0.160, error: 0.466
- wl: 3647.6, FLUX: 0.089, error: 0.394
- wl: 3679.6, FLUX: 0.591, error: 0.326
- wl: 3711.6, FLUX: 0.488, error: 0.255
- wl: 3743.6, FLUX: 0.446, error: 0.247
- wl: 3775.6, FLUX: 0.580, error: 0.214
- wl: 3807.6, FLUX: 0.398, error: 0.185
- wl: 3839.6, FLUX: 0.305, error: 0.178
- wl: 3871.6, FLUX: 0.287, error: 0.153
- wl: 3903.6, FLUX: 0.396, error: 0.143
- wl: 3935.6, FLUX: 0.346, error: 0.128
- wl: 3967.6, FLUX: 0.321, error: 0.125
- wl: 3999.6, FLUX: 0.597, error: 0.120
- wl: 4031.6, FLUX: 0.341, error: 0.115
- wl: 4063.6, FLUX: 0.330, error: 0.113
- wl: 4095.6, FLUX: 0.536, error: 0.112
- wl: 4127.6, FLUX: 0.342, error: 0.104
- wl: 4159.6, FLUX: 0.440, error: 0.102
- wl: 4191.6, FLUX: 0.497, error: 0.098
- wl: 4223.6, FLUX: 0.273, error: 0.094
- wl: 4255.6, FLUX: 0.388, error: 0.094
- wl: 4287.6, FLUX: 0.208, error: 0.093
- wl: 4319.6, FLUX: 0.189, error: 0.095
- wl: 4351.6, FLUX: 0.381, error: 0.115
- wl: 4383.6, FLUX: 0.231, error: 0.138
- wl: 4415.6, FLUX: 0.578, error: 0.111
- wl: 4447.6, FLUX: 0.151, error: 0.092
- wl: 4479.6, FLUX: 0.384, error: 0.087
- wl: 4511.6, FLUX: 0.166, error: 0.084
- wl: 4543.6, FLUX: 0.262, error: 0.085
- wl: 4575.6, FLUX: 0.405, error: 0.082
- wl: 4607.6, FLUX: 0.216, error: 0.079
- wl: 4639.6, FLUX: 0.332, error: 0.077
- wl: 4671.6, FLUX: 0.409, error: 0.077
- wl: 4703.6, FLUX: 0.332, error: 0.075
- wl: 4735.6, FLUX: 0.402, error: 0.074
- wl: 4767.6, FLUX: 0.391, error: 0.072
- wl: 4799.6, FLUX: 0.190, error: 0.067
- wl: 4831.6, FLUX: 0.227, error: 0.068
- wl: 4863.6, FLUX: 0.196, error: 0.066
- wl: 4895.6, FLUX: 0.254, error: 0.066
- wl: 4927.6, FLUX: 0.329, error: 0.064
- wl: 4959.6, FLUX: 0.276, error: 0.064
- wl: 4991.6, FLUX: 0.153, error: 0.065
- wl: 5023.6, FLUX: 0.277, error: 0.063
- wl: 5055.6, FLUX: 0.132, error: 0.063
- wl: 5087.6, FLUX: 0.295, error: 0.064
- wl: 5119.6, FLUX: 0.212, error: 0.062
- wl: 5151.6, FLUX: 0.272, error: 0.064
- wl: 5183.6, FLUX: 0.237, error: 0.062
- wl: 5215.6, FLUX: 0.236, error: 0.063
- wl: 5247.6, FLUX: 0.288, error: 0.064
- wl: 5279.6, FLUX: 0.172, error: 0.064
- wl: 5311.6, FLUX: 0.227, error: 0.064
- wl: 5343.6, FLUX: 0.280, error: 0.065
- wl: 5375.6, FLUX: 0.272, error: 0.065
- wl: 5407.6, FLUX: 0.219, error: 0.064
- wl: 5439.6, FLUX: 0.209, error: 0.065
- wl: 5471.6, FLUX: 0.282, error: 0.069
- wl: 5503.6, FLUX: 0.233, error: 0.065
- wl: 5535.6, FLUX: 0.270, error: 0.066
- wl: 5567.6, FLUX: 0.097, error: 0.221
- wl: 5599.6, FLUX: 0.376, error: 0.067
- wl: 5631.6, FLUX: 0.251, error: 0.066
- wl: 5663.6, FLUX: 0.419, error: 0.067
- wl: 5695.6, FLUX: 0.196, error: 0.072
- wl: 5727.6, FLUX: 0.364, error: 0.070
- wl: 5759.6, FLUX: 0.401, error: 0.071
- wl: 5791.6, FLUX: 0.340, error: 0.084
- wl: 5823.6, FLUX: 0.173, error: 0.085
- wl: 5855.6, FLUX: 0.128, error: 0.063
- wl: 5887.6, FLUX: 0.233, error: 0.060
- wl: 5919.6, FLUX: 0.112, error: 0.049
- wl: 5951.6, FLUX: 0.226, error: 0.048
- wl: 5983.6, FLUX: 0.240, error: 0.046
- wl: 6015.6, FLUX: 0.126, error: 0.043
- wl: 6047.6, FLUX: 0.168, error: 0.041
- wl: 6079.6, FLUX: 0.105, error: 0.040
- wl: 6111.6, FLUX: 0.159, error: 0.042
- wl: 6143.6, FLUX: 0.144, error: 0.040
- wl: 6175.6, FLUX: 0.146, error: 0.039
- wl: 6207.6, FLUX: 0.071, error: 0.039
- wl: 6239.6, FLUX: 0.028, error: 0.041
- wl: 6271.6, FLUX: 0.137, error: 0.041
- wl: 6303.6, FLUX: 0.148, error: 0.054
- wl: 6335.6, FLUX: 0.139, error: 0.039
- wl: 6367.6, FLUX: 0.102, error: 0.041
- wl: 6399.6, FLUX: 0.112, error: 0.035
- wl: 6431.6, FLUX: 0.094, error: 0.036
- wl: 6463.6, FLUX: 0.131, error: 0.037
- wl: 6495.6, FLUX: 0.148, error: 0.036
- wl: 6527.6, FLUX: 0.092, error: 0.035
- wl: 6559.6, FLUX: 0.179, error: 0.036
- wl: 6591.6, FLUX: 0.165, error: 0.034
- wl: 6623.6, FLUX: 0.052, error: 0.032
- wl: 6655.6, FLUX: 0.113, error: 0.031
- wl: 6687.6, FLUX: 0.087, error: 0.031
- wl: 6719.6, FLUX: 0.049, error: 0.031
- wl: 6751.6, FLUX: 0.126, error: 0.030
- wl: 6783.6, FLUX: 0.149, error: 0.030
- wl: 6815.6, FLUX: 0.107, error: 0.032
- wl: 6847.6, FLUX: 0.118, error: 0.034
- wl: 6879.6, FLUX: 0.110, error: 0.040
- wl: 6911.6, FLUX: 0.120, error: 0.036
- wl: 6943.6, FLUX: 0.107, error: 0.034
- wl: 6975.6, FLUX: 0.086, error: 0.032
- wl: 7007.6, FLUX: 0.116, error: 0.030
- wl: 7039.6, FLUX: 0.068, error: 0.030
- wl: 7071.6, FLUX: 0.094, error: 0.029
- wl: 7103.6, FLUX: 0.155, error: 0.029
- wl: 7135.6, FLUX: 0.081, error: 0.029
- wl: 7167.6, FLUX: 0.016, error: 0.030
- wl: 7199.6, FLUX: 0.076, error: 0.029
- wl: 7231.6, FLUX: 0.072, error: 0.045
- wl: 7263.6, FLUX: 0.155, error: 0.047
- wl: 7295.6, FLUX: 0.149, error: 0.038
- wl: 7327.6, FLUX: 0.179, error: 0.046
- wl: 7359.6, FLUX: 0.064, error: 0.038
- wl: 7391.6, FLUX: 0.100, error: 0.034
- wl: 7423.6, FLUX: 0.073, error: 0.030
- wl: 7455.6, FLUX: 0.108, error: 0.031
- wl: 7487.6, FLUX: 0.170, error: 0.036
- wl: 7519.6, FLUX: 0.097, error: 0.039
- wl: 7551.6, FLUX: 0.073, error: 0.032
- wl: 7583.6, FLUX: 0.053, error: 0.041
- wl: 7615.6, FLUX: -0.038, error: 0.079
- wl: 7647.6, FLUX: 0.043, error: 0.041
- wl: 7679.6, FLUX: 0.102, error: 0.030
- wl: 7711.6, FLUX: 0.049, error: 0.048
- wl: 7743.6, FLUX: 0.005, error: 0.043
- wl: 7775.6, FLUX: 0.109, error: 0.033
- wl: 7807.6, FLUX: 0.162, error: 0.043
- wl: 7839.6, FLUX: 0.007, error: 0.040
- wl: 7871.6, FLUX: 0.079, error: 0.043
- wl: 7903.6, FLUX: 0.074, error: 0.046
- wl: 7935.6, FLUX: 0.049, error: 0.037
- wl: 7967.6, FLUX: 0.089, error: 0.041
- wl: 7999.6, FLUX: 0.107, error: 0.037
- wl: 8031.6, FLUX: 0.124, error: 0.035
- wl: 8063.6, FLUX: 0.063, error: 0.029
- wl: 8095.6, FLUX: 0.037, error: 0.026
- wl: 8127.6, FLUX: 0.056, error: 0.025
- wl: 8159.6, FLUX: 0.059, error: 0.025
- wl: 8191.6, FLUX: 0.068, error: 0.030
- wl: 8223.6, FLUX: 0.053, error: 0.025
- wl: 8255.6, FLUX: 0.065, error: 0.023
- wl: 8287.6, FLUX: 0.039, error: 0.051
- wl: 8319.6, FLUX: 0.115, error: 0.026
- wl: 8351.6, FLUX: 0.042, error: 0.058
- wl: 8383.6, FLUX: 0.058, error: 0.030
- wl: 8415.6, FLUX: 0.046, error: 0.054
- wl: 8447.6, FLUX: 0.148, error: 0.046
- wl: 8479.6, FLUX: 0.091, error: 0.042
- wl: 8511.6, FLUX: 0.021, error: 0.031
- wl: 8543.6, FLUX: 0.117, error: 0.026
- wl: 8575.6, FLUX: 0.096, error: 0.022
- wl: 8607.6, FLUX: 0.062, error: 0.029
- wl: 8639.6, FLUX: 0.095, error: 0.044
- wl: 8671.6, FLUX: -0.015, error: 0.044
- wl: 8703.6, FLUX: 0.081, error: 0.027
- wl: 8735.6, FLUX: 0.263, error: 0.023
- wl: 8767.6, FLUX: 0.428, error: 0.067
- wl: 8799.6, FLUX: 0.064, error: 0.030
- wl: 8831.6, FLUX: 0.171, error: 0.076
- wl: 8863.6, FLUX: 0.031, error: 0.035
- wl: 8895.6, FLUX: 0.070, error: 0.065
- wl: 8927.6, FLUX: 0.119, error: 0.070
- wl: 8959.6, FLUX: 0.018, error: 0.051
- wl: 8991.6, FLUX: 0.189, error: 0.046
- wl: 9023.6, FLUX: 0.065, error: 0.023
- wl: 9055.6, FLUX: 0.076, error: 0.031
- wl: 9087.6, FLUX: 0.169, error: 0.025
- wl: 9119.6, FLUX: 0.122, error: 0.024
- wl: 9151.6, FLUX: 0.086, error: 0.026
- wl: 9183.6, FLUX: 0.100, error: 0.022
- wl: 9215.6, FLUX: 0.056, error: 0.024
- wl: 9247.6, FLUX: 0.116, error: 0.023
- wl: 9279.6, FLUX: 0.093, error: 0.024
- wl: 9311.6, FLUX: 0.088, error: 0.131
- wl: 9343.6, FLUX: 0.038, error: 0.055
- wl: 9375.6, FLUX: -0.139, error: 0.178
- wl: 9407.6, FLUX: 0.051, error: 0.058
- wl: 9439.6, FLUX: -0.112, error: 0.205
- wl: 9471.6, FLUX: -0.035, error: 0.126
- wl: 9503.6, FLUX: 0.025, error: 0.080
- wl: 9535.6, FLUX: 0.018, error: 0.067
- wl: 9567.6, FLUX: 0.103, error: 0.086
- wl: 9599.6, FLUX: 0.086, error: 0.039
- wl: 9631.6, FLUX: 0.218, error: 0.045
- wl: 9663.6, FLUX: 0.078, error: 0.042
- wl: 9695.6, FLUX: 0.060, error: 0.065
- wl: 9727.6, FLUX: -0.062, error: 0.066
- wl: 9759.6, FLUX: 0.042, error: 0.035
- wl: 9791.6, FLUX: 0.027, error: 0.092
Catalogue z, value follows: 1.348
